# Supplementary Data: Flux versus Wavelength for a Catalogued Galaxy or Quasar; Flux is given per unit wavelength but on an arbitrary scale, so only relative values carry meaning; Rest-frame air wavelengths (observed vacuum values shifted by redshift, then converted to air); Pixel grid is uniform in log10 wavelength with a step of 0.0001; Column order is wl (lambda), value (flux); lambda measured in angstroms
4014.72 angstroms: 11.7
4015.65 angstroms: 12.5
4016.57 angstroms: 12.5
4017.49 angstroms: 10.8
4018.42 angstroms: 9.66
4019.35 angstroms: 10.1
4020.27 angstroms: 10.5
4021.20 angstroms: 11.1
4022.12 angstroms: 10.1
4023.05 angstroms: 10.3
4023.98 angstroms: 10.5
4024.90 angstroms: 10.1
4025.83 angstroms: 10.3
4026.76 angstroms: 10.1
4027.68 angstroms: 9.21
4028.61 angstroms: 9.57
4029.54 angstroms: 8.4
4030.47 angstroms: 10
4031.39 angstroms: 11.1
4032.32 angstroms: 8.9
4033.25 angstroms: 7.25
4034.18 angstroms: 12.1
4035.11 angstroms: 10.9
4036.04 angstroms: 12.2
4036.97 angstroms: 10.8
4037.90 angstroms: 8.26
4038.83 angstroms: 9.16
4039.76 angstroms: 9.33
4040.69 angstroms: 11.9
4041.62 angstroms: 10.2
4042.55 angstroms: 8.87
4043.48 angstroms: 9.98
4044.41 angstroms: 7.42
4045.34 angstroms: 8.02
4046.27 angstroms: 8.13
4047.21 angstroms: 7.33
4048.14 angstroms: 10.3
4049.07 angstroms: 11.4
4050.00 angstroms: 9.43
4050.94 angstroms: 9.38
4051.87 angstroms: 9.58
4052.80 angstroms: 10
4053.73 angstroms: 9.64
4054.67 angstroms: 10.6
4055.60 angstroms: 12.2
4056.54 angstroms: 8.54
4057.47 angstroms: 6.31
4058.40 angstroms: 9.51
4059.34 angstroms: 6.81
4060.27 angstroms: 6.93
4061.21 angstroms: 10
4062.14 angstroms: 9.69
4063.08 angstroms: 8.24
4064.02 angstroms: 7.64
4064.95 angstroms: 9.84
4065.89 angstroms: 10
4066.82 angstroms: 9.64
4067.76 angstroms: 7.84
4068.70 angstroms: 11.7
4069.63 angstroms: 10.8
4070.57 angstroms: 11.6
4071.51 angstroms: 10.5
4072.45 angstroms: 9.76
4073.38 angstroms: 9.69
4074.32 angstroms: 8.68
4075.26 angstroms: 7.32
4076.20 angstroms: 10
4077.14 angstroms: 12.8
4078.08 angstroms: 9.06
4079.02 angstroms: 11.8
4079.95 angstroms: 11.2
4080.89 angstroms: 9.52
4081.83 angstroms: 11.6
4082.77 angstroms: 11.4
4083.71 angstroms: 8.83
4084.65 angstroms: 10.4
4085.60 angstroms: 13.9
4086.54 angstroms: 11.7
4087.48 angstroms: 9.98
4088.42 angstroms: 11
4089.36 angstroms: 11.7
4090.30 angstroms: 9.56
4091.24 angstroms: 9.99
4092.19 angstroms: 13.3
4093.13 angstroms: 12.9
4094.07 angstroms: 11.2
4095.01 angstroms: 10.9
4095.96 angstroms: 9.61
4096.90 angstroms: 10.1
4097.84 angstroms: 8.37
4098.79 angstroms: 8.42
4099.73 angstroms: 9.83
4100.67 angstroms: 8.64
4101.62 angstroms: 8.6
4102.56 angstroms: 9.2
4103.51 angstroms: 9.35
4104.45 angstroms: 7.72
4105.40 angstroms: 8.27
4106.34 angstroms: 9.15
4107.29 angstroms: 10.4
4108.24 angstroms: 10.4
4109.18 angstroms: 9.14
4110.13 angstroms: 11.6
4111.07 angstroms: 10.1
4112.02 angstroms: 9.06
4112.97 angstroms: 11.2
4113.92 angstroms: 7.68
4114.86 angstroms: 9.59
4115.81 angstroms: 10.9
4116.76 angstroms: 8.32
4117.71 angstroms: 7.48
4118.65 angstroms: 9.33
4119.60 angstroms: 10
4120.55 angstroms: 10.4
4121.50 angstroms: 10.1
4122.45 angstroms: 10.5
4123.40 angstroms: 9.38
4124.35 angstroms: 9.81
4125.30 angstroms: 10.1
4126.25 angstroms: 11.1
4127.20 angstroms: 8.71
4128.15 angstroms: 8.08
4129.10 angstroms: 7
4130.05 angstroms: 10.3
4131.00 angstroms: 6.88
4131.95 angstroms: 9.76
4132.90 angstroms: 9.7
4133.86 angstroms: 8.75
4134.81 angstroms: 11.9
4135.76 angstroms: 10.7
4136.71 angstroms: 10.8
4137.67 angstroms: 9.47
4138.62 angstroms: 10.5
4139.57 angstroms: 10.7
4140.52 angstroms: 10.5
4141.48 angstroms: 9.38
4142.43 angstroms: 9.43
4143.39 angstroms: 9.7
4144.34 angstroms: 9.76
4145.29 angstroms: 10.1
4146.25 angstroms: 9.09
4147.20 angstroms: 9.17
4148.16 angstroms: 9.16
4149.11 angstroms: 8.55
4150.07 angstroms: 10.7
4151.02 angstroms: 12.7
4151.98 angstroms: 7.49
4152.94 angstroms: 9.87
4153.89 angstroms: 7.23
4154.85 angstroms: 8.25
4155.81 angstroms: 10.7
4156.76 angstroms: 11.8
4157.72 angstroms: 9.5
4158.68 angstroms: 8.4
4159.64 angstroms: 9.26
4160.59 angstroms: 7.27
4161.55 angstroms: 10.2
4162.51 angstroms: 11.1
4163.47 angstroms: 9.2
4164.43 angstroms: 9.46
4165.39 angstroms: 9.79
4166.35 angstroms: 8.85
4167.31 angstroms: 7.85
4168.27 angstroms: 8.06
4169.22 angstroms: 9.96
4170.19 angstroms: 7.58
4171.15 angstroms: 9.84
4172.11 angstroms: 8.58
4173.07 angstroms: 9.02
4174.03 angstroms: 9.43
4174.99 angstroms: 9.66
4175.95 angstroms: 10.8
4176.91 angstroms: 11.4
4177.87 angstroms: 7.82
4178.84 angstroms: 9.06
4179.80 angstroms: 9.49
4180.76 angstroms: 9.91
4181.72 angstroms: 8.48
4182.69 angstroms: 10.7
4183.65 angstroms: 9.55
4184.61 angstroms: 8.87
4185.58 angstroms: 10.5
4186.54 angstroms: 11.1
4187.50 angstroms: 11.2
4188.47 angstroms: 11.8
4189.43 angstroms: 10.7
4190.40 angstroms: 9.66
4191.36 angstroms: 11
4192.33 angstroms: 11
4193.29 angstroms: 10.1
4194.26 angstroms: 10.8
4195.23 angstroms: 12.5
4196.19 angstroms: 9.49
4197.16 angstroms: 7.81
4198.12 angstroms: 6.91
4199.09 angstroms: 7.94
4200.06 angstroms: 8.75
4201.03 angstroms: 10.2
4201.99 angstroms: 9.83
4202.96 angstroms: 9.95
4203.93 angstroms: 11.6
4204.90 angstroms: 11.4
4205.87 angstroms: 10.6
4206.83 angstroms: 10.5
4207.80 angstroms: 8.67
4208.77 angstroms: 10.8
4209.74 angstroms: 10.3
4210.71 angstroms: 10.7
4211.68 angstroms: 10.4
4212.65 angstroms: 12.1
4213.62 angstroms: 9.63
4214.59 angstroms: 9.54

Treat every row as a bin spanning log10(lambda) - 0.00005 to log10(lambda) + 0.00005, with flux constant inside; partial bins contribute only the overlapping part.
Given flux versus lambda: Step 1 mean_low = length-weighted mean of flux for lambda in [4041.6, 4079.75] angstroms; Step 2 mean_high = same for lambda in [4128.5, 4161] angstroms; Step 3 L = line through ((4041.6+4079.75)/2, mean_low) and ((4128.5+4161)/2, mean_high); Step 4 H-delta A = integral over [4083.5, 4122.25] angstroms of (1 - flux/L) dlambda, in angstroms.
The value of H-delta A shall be -1.93 angstroms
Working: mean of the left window 9.45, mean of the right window 9.54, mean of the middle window 9.97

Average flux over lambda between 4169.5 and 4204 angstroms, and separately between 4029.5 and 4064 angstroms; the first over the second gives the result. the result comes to 1.0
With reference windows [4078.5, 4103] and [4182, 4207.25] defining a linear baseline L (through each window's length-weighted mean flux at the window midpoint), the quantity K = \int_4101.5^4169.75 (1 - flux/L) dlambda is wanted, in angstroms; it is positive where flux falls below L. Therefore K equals 5.6 angstroms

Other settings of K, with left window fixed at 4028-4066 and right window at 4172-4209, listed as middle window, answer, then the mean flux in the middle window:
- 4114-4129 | 0.3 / 9.47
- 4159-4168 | 0.6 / 9.18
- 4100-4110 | 0.5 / 9.19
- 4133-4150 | -0.2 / 9.88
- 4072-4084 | -0.8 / 10.2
